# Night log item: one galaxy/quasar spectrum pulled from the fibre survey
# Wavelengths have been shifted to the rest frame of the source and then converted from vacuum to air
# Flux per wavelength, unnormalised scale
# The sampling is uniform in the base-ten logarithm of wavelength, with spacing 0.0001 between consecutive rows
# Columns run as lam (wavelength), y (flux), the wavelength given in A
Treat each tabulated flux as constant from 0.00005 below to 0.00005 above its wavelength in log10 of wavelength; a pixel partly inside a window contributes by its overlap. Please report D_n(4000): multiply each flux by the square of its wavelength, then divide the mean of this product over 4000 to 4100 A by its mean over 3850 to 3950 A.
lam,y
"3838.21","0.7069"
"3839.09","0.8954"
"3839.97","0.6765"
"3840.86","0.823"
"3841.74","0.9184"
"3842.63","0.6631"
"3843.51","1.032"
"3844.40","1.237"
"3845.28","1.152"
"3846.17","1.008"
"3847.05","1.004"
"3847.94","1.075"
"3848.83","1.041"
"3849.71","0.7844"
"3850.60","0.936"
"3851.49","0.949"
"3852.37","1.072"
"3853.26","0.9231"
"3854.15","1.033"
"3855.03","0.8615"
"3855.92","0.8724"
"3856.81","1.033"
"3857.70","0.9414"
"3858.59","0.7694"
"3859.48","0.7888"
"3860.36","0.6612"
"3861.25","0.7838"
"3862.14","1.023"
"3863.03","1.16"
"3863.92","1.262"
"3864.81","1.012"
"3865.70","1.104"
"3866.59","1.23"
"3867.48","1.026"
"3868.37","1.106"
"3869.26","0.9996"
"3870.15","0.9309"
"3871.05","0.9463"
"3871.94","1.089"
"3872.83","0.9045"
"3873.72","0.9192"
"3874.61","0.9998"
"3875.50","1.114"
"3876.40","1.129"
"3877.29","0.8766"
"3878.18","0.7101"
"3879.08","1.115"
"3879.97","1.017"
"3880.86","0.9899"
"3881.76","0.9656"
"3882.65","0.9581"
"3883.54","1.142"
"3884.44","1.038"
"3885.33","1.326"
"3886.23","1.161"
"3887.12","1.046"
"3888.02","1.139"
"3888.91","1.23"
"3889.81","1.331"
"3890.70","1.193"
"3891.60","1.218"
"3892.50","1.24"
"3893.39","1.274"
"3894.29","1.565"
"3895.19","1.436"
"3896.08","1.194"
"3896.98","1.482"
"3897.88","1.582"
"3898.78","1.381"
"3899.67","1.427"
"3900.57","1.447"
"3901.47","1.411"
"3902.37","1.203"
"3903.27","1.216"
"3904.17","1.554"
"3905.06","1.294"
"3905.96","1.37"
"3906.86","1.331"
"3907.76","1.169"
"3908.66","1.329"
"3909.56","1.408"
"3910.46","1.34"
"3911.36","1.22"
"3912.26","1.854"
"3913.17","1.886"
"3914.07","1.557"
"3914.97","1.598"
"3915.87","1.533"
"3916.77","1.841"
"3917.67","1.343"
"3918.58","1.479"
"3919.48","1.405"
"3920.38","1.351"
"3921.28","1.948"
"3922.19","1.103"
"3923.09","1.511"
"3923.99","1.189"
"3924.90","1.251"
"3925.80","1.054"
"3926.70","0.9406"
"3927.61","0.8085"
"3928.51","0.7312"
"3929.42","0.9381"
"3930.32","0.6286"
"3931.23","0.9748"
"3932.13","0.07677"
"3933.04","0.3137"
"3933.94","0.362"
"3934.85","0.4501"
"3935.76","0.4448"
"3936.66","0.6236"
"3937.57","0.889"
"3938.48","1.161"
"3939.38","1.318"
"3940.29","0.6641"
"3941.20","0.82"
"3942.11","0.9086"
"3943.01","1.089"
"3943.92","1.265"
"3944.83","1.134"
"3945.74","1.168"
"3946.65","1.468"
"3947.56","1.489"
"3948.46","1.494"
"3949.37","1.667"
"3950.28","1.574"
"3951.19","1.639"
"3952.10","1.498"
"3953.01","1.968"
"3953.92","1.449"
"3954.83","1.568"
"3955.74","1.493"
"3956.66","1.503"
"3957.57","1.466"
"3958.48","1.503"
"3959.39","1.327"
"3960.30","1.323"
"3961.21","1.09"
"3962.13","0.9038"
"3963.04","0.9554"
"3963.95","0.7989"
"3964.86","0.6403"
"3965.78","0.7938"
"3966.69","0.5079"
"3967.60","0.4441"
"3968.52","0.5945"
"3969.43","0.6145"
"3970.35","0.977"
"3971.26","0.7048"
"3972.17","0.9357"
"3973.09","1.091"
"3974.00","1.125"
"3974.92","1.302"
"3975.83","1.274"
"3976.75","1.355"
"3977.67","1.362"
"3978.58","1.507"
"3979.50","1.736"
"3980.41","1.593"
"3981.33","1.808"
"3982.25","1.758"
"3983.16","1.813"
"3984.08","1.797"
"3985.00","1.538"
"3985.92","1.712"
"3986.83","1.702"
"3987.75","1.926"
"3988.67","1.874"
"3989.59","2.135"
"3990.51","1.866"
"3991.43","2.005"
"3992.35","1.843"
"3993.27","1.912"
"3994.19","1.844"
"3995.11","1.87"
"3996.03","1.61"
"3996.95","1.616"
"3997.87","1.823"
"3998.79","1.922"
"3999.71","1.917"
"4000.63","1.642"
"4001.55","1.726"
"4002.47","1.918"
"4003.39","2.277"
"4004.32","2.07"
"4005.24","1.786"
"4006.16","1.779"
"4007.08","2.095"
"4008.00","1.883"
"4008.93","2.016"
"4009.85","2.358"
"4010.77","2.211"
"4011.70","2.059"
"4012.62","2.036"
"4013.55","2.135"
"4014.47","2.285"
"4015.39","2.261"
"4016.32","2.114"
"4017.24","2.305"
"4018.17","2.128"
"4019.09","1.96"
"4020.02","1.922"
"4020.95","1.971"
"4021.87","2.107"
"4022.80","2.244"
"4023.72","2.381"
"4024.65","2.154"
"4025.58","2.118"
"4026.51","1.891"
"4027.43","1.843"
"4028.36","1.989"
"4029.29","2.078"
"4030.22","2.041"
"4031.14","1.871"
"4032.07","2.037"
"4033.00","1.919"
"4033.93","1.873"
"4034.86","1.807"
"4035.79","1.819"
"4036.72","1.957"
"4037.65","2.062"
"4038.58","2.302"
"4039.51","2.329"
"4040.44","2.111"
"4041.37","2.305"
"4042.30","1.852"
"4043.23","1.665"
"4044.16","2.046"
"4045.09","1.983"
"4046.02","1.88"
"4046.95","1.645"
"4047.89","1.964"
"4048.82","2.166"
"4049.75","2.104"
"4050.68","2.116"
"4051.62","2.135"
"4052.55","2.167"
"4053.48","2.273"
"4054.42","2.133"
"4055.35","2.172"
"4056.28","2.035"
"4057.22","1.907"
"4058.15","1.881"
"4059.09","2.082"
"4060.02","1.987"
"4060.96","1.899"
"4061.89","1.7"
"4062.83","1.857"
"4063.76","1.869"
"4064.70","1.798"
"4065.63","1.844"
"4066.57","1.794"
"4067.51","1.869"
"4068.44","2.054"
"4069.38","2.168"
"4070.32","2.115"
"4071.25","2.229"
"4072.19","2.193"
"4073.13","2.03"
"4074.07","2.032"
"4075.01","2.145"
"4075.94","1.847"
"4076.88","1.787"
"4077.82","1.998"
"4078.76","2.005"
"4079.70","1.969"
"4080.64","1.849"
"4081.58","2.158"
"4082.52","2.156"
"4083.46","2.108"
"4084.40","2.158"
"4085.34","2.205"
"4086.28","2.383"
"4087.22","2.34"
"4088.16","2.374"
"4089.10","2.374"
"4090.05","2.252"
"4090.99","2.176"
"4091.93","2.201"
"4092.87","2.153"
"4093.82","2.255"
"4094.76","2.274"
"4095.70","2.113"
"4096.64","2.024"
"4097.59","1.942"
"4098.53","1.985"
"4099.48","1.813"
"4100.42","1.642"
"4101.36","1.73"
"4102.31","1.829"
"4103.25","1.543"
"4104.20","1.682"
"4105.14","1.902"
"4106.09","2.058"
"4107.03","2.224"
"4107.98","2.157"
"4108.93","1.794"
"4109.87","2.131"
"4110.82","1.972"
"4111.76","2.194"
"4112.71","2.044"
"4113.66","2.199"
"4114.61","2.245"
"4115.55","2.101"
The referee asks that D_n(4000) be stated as 1.9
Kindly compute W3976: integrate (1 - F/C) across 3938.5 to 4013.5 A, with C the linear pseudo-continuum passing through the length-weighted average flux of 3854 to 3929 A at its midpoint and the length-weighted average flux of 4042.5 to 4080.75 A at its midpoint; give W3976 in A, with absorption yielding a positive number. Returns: 4.8 A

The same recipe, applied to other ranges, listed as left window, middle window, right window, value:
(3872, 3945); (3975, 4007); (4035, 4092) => -2.7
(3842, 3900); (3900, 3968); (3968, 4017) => 9.7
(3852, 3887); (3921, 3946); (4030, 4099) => 8.0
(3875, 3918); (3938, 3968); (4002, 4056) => 7.4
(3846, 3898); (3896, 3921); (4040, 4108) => -4.2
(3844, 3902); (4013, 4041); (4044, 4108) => -4.2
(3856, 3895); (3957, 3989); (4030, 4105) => 6.2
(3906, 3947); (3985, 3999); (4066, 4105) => -3.0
